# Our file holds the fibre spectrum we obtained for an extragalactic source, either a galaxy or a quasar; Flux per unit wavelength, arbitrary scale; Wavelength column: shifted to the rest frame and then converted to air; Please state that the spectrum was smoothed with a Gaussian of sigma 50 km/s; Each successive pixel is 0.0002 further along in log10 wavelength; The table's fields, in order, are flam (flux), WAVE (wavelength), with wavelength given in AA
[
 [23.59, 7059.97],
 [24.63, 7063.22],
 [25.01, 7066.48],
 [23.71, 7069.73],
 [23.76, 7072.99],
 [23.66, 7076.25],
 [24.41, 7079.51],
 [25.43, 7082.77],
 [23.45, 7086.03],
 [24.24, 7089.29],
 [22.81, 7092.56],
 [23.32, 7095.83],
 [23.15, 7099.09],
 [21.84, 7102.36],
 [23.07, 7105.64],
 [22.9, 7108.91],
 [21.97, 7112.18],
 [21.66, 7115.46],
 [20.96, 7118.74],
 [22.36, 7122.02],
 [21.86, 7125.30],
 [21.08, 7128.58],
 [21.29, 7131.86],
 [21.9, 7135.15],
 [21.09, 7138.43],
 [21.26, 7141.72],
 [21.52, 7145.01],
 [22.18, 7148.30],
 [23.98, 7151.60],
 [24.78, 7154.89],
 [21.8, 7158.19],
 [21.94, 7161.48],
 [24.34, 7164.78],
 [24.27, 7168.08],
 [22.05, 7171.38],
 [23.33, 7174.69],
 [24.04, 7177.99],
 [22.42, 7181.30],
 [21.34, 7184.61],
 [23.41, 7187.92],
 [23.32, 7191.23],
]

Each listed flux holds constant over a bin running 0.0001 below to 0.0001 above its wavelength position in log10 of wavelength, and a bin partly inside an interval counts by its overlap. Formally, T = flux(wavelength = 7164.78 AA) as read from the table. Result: 24.34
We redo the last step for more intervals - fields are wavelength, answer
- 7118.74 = 20.96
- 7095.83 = 23.32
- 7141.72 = 21.26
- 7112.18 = 21.97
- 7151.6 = 23.98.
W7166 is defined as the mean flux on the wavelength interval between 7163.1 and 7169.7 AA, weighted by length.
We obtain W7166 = 24.3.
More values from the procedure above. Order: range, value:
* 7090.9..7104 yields 22.8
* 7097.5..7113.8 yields 22.6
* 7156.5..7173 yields 22.9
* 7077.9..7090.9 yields 24.4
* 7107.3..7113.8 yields 22.4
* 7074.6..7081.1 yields 24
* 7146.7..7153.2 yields 23.1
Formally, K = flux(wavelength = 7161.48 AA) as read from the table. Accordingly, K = 21.94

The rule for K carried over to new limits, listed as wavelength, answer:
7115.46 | 21.66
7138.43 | 21.09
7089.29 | 24.24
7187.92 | 23.41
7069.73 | 23.71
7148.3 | 22.18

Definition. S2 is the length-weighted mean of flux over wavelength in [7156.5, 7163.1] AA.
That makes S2 21.9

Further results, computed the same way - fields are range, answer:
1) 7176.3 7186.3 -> 22.6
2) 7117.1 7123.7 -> 21.7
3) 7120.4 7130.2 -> 21.8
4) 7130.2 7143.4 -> 21.4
